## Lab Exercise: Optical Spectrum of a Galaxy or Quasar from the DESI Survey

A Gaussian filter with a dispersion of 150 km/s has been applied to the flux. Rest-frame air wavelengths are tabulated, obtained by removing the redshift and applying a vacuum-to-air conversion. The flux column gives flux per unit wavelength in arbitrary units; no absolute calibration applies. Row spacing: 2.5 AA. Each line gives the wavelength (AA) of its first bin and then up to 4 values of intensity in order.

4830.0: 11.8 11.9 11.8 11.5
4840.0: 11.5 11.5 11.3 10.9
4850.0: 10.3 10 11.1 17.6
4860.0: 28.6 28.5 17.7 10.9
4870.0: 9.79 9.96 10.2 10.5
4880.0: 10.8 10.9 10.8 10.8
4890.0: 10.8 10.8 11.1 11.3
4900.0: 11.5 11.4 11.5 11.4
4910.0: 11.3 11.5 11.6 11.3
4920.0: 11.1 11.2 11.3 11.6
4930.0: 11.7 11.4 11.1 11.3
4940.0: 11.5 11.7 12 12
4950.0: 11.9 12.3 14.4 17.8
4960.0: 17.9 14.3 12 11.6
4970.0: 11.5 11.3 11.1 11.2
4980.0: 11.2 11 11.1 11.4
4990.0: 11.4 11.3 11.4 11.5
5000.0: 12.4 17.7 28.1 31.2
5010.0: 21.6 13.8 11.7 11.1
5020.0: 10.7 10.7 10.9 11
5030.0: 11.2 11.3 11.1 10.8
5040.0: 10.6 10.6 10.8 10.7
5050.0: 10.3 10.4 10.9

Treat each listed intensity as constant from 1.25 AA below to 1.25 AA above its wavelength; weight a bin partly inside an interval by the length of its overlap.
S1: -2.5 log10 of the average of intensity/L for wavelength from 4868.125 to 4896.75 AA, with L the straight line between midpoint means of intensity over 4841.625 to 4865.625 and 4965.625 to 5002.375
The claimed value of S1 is 0.36 mag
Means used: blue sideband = 15.8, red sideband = 11.6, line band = 10.6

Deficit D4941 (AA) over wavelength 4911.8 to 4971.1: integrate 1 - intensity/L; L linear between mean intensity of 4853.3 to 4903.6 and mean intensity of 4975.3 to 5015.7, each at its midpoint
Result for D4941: 7.4 AA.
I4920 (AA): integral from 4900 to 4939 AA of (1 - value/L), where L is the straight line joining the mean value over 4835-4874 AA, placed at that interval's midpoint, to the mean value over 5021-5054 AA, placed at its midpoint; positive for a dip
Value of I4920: 4.4 AA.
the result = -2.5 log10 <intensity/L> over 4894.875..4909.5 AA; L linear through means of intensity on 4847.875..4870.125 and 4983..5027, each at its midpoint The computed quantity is 0.35 mag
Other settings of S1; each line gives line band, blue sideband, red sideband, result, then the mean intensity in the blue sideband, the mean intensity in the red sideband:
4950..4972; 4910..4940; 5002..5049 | -0.125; 11.4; 13.9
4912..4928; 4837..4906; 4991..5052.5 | 0.137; 12.6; 13.4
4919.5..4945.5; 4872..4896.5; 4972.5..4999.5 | -0.045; 10.7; 11.3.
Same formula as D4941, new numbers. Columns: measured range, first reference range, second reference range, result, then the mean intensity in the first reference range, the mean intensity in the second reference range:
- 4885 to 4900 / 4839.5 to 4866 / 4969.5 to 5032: 3.95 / 15.5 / 13.5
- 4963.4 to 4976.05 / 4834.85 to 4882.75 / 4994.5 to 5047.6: 1.91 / 13.4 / 13.8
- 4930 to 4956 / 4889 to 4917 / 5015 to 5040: -1.69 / 11.3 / 11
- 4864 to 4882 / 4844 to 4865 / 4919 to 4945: 4.52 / 16.2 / 11.4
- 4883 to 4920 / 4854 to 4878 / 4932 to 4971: 8.36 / 15.7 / 12.8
